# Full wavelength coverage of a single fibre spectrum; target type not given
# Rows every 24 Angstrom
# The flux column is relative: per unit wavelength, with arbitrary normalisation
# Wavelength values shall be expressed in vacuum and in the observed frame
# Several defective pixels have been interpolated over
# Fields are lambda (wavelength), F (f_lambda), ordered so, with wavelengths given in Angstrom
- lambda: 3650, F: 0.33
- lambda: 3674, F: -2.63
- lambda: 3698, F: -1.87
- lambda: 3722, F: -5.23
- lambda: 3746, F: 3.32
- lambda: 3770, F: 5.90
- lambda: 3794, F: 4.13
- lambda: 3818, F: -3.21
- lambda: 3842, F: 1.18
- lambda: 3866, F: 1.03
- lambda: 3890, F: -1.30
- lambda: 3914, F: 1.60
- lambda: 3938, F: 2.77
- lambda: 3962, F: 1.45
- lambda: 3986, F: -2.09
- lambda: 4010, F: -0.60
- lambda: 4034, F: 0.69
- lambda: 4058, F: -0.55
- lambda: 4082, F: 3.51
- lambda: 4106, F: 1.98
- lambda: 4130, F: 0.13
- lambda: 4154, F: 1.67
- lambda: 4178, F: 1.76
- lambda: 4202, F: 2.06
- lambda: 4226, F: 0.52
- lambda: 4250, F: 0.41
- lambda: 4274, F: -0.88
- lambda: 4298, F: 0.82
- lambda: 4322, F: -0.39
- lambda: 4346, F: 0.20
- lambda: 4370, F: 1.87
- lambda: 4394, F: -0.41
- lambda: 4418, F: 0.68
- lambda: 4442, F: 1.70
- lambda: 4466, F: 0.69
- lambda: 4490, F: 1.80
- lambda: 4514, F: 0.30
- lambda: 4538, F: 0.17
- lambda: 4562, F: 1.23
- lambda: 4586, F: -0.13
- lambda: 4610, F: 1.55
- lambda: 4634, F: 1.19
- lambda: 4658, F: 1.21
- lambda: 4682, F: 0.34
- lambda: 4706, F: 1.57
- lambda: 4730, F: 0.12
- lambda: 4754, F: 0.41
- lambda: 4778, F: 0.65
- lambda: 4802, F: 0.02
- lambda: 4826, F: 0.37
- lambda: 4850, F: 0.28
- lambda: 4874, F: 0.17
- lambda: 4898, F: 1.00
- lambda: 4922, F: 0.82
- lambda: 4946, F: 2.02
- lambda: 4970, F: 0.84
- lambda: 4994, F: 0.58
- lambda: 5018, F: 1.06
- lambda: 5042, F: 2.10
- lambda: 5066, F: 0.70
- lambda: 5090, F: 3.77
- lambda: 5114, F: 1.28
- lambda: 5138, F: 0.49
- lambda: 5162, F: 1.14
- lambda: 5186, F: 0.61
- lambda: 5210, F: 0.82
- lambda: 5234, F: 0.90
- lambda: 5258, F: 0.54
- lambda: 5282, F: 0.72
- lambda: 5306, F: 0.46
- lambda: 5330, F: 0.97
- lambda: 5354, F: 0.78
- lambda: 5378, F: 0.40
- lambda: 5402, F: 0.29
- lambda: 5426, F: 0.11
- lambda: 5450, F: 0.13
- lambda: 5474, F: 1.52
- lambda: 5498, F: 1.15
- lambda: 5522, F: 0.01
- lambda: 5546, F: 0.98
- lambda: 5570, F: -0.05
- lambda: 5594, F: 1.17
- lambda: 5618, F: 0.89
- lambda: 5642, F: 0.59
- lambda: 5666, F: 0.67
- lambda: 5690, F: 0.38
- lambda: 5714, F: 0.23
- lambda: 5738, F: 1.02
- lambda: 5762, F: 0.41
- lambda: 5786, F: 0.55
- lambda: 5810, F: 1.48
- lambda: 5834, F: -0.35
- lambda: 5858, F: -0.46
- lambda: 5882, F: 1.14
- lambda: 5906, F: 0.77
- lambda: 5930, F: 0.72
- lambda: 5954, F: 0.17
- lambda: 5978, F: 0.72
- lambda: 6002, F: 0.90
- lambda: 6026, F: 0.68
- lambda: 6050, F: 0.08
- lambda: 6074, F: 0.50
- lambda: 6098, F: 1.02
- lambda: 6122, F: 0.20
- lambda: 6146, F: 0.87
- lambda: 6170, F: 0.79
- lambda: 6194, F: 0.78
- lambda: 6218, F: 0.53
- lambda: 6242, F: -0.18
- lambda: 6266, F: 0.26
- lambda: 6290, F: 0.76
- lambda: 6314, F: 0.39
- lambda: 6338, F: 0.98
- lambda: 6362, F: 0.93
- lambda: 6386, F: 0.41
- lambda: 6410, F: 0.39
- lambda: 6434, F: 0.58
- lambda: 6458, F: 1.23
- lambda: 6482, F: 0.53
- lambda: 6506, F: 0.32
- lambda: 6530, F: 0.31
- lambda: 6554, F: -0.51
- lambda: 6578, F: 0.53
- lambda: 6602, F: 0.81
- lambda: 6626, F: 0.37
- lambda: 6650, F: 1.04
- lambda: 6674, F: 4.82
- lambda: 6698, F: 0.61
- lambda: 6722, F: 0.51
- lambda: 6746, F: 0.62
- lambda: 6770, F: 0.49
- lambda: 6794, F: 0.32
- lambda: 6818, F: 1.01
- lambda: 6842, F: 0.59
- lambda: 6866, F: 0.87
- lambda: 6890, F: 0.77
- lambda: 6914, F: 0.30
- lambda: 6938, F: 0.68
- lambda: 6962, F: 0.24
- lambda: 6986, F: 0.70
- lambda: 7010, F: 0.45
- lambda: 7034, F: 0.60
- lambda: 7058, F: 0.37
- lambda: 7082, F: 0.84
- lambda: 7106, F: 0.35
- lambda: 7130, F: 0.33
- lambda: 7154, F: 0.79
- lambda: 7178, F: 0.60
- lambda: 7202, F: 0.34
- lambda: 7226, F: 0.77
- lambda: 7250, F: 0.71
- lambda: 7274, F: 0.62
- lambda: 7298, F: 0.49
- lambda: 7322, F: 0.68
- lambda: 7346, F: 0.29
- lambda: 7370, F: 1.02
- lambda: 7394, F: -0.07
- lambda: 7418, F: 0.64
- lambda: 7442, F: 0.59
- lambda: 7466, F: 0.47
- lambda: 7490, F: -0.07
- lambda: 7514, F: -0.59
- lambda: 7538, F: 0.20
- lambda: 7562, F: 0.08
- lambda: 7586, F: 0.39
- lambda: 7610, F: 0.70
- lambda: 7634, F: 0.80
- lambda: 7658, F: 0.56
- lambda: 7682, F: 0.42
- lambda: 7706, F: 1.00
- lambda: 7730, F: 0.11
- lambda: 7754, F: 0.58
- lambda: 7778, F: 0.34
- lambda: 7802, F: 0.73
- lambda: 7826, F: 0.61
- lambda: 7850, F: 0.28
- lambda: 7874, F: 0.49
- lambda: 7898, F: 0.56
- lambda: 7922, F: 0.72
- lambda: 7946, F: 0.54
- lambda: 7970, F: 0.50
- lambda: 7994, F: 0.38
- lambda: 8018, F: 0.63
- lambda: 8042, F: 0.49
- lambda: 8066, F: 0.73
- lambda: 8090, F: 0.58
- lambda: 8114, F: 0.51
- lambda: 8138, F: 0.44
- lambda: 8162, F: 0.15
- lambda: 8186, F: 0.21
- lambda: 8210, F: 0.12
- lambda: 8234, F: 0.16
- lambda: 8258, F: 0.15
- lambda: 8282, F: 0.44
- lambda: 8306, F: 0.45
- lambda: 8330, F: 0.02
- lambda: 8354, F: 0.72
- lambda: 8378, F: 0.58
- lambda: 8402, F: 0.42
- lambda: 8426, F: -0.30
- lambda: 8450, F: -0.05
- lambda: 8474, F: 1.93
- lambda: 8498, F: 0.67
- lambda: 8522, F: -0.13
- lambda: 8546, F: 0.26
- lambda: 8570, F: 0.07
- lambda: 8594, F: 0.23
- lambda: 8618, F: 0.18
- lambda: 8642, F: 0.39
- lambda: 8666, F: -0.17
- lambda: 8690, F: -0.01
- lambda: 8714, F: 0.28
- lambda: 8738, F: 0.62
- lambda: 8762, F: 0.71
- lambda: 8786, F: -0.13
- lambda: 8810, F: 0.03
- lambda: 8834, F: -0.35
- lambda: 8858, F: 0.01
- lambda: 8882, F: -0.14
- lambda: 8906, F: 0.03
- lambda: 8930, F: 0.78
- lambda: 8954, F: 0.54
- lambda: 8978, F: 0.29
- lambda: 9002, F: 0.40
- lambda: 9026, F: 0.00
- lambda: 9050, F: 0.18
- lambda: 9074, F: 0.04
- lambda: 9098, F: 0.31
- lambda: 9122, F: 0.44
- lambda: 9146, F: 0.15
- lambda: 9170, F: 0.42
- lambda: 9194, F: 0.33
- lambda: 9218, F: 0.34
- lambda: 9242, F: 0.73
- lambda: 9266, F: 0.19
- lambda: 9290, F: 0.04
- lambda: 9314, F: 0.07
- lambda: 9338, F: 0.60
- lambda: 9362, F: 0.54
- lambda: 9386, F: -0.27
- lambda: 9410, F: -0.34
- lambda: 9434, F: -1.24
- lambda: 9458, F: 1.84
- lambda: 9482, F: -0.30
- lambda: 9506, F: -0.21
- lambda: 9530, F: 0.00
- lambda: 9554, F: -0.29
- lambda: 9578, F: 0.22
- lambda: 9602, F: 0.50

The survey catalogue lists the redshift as 0.016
